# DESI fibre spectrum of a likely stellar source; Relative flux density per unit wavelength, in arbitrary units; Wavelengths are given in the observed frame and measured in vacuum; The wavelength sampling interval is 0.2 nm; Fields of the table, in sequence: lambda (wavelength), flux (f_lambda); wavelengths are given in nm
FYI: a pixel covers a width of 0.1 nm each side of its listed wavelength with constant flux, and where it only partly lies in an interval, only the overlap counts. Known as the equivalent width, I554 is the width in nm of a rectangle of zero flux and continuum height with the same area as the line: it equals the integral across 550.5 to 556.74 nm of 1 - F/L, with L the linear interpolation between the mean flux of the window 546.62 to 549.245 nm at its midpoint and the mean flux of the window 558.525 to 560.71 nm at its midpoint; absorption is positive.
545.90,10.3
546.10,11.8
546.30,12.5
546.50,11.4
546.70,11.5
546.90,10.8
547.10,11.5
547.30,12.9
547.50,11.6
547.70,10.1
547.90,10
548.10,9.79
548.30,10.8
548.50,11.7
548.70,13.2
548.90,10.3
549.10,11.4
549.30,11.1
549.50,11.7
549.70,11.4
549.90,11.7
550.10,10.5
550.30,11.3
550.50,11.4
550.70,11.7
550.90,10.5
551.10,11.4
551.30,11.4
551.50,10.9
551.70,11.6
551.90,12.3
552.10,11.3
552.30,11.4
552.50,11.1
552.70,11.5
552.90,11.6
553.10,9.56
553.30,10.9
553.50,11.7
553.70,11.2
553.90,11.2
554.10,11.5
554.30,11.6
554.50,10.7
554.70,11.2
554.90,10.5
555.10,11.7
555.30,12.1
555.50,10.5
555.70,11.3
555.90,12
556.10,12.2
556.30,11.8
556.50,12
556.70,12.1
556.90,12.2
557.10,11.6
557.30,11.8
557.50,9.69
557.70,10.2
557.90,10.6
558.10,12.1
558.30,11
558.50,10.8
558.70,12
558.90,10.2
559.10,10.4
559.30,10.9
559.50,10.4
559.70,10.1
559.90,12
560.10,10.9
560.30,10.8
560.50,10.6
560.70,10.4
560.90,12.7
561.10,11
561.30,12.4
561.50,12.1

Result -0.20 nm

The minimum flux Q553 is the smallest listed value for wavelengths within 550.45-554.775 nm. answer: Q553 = 9.56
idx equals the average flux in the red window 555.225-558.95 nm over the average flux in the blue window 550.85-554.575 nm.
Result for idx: 1.01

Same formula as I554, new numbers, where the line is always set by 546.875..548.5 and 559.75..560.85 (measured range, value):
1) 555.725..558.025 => -0.102 nm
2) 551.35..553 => -0.071 nm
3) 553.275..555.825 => -0.063 nm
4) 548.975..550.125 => -0.036 nm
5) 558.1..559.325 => 0.000 nm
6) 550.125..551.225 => -0.022 nm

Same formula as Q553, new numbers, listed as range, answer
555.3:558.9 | 9.69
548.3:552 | 10.3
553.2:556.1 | 10.5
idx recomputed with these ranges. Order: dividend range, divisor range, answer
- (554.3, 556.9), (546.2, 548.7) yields 1.02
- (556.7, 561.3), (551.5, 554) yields 0.98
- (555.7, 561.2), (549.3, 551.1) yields 0.99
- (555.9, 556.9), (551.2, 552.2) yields 1.05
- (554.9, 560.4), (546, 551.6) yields 0.99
